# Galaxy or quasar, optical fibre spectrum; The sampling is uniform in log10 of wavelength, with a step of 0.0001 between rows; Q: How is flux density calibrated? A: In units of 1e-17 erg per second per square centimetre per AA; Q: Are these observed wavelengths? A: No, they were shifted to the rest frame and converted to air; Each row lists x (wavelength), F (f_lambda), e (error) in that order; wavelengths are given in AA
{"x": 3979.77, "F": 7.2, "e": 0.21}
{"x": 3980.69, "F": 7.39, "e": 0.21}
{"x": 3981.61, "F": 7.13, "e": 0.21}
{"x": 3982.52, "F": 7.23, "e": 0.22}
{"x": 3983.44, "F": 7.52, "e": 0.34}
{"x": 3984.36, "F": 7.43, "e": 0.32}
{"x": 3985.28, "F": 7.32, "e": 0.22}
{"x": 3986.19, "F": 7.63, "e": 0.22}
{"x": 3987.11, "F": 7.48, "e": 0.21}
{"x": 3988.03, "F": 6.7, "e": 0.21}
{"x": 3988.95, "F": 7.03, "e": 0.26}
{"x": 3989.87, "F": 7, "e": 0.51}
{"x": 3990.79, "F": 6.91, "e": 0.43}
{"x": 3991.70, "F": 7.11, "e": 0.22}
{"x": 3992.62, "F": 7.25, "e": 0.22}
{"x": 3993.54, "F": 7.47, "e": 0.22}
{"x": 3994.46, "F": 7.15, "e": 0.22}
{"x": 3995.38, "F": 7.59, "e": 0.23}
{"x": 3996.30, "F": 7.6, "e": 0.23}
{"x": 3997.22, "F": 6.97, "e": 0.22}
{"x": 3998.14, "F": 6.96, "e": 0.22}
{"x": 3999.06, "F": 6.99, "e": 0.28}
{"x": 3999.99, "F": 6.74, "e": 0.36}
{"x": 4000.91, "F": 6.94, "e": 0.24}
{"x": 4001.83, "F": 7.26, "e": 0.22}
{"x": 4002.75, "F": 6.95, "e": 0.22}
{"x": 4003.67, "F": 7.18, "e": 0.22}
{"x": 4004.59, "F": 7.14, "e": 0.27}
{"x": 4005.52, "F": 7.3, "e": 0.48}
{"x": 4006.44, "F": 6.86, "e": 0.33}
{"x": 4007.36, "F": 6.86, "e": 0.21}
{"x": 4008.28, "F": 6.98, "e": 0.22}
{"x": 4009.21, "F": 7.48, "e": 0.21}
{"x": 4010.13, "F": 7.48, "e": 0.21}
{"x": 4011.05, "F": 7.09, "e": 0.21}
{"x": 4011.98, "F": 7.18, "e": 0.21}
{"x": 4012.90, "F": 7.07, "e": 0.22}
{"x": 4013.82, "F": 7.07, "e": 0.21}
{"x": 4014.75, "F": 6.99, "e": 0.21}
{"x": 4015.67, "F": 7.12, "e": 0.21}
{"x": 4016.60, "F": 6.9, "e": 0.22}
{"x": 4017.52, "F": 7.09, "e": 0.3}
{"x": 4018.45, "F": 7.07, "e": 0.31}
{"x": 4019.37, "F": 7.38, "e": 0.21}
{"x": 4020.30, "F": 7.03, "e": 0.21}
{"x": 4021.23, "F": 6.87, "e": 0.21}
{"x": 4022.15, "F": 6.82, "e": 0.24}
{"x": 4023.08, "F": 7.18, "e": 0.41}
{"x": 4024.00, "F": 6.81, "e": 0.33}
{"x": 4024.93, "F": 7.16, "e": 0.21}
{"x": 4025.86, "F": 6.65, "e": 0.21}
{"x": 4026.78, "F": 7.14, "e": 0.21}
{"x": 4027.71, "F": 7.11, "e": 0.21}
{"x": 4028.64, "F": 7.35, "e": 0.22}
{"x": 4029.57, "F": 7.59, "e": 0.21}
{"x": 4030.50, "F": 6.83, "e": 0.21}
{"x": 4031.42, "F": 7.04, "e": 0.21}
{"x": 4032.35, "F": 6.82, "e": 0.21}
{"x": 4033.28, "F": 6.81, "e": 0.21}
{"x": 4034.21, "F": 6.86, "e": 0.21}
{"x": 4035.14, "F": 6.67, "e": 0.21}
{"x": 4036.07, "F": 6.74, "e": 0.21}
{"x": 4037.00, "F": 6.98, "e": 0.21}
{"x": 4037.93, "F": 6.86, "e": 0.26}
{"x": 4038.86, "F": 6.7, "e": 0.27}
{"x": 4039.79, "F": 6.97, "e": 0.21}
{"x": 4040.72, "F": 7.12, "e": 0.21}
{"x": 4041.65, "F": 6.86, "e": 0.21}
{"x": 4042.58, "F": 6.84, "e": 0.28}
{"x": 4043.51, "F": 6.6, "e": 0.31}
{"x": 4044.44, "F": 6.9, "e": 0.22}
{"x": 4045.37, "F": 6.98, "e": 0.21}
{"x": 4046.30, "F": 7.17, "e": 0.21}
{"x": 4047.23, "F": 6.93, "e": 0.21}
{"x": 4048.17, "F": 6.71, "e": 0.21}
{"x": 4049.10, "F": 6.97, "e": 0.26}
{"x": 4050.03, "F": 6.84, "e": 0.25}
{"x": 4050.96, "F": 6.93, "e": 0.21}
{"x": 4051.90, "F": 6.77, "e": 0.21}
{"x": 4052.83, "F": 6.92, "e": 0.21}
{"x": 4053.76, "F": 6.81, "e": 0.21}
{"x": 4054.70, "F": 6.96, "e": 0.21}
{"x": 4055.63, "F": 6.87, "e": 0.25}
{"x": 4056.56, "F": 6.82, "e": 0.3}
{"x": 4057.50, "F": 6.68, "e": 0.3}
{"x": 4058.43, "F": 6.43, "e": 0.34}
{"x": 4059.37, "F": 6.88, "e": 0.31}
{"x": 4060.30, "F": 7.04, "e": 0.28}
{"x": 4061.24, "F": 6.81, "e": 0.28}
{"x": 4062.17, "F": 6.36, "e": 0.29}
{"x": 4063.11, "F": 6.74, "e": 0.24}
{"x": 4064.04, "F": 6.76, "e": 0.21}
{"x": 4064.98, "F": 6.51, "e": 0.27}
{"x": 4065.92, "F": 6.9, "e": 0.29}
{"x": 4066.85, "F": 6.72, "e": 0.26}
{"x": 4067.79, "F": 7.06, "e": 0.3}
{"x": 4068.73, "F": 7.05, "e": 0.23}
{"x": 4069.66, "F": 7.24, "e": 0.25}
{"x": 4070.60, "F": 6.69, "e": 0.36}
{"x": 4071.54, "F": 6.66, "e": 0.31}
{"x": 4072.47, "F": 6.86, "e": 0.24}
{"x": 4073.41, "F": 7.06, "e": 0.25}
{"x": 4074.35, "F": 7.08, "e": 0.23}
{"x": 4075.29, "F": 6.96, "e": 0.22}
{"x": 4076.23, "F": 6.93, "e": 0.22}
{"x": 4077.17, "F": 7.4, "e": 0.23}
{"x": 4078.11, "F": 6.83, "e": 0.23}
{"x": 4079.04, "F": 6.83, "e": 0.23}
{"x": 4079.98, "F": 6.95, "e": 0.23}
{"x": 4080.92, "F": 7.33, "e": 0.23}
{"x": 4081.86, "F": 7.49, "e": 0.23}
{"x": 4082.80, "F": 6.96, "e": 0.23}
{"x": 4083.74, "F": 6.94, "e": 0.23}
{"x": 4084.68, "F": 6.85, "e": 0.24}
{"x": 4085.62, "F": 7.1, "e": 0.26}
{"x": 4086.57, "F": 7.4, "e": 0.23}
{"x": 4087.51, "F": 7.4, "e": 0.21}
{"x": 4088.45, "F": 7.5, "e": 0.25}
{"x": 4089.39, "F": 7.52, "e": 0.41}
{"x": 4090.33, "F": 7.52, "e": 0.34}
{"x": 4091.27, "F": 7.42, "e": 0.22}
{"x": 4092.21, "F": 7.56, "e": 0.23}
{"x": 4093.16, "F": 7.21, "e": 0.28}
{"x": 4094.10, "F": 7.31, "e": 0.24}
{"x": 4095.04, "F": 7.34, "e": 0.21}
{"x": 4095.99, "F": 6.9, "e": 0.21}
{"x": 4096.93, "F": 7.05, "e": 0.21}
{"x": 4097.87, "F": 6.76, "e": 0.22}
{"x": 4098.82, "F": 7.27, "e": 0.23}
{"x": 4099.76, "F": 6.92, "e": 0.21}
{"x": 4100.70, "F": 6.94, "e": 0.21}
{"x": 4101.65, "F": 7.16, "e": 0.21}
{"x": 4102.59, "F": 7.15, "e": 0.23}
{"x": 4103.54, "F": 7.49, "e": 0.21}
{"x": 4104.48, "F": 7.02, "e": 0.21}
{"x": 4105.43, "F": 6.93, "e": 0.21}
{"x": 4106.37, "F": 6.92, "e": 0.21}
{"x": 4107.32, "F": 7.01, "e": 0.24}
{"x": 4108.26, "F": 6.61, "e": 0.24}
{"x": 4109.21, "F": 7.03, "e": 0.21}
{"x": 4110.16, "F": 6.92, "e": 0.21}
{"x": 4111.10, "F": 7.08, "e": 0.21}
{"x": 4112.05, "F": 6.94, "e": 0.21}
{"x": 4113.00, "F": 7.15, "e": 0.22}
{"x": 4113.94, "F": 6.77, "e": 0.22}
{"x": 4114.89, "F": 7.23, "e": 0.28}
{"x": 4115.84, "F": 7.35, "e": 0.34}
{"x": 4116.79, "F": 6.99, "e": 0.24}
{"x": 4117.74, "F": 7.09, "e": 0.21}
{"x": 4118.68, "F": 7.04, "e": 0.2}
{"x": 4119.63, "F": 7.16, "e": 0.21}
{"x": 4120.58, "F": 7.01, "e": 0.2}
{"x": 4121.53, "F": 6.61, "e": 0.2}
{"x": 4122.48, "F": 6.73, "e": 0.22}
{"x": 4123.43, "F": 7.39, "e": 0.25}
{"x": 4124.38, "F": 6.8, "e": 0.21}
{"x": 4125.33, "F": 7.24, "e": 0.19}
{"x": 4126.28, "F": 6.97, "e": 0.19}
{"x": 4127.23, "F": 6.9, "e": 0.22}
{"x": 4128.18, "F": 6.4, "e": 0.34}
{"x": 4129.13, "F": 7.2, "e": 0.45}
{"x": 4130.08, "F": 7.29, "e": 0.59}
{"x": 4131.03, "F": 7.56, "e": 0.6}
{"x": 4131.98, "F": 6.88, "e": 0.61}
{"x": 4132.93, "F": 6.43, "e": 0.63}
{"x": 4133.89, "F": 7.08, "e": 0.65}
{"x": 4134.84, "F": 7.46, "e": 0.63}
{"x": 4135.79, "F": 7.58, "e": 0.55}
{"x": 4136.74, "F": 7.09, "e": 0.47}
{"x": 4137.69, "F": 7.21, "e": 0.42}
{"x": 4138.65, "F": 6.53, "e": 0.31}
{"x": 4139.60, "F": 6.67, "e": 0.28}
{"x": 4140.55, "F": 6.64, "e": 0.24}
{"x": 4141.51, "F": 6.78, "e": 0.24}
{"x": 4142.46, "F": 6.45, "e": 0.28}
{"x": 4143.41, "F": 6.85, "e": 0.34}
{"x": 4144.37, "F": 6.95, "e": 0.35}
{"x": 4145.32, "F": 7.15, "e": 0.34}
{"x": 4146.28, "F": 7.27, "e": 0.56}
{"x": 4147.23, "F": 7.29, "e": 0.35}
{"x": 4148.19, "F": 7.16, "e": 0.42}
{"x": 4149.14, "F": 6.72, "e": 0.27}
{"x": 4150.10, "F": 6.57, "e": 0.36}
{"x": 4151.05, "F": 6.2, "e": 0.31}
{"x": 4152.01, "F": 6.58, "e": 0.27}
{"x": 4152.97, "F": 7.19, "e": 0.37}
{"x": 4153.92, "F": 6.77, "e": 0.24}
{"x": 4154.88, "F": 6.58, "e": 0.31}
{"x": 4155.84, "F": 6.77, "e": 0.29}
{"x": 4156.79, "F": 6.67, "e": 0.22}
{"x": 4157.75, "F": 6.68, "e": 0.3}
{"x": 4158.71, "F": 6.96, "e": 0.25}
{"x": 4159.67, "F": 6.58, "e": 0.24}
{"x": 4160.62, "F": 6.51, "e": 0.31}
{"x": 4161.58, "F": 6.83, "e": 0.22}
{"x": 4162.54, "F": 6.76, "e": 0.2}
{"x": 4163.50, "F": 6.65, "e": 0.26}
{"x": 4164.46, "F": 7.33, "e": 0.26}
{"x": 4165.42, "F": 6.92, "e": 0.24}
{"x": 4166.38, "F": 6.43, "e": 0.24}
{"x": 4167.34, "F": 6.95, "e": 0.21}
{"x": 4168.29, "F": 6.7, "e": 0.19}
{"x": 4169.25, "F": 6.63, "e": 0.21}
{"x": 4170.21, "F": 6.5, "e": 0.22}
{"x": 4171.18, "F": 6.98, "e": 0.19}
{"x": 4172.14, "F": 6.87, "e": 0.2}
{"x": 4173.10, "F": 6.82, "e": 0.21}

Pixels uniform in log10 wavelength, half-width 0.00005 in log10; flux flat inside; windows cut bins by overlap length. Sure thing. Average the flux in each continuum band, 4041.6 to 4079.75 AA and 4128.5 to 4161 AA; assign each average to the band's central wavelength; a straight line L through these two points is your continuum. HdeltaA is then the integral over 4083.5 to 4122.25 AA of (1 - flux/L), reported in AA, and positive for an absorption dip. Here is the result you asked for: -1.3 AA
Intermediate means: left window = 6.86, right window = 6.89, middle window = 7.11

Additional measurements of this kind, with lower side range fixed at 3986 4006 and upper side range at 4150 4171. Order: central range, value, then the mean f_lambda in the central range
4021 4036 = 0.18 AA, 6.98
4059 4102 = -0.76 AA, 7.05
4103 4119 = -0.43 AA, 7.03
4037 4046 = 0.19 AA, 6.89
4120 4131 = -0.28 AA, 6.98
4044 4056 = 0.17 AA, 6.91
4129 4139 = -0.49 AA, 7.12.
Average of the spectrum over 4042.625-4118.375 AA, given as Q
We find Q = 7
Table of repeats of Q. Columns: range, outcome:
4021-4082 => 6.91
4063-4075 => 6.88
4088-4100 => 7.26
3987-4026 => 7.09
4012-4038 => 7.01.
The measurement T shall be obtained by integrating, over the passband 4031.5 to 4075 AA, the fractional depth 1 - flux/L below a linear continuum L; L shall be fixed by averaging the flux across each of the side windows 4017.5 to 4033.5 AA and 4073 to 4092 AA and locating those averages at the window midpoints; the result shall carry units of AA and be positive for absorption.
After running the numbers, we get 1.6 AA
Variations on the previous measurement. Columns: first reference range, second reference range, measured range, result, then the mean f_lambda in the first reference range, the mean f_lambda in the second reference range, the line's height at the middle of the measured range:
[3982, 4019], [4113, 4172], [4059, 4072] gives 0.4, 7.15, 6.9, 7.04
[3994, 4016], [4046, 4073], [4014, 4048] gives 0.1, 7.12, 6.83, 6.98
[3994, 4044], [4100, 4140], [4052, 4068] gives 0.6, 7.03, 7.02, 7.03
